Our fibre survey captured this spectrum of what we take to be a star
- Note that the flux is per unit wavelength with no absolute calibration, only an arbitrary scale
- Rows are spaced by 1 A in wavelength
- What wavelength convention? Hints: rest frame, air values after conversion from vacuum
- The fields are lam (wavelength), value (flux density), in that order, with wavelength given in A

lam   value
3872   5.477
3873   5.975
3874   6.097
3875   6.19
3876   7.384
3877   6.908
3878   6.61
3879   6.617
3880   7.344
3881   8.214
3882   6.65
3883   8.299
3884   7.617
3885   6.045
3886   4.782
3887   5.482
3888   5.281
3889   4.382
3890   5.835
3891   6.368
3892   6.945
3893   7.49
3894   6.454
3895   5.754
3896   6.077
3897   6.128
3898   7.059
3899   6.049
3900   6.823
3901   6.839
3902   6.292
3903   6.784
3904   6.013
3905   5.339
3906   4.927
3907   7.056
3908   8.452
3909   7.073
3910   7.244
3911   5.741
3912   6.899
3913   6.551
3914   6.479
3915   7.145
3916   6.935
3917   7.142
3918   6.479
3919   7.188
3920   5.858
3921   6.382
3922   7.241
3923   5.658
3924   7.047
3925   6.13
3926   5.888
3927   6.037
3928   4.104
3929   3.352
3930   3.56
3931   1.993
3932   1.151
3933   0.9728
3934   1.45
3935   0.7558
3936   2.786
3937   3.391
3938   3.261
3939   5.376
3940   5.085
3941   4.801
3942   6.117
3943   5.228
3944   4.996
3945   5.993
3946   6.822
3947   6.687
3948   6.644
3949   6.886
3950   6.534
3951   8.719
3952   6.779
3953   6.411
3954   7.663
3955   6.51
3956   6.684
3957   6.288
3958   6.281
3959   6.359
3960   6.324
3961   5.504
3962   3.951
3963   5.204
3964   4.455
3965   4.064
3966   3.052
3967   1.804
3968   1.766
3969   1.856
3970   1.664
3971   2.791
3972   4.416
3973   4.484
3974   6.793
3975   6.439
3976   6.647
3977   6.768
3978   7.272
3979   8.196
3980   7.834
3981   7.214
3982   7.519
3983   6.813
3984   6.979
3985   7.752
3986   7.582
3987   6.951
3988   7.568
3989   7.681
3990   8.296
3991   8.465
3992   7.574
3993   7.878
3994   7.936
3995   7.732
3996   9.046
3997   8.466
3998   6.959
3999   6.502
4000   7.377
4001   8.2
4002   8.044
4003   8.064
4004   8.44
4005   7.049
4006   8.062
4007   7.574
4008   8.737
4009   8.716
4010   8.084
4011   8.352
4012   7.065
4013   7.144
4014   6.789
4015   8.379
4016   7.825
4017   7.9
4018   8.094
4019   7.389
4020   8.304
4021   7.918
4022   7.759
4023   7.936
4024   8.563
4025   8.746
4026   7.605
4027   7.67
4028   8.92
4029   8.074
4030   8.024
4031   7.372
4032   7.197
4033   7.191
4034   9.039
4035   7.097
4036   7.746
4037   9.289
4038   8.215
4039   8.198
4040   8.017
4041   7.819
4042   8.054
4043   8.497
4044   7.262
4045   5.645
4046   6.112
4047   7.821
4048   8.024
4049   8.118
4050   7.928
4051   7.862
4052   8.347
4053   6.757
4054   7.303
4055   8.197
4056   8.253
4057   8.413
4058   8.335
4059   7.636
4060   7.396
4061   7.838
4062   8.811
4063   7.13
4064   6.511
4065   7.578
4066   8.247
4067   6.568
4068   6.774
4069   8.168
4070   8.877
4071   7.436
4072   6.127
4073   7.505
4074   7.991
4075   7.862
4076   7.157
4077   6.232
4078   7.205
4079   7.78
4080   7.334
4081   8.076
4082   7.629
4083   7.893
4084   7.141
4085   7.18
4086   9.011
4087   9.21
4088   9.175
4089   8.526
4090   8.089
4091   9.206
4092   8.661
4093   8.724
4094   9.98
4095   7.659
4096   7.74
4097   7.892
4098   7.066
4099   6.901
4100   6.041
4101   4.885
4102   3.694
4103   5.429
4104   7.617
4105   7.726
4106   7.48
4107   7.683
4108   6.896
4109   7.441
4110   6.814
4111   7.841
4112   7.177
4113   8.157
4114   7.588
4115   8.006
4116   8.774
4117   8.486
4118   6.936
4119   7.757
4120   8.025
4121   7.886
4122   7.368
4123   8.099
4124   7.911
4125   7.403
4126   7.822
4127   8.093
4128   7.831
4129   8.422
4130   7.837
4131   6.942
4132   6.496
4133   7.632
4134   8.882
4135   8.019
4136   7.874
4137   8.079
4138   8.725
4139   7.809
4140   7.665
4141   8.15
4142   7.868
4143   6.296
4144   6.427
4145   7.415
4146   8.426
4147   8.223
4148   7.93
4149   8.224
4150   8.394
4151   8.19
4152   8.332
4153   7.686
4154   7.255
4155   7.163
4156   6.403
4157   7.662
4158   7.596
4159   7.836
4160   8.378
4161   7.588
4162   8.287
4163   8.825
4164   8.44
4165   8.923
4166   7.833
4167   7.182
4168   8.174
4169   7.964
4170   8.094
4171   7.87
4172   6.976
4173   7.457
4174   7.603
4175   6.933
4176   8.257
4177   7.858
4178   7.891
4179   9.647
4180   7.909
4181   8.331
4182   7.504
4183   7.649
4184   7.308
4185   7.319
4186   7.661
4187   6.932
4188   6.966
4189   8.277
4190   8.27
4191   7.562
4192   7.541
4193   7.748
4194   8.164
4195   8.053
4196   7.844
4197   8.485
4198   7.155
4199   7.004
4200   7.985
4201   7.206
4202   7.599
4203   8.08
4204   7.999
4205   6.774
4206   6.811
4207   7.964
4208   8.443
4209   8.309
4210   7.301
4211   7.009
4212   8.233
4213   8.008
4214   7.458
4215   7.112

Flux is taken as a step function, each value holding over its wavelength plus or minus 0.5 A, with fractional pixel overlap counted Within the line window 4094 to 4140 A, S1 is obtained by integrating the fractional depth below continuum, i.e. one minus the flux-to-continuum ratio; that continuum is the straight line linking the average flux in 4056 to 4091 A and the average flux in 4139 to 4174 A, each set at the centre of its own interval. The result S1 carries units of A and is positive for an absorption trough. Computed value 1.56 A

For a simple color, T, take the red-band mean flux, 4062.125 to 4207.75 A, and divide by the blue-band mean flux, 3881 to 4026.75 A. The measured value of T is 1.22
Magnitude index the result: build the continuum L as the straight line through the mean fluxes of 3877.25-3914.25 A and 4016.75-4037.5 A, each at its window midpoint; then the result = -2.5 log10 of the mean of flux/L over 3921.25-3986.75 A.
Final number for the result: 0.33 mag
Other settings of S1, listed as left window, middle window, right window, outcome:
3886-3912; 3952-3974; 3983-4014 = 7.6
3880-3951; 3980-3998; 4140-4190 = -3.8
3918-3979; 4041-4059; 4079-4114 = -2.4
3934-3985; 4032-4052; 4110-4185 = -4.0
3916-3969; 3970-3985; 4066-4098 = -1.3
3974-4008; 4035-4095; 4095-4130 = -2.9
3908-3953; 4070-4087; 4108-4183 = -1.1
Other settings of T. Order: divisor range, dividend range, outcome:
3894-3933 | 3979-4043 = 1.32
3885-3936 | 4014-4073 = 1.37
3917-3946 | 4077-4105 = 1.63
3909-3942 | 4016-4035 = 1.58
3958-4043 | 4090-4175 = 1.09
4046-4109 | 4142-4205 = 1.02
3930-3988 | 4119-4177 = 1.48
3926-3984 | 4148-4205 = 1.53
